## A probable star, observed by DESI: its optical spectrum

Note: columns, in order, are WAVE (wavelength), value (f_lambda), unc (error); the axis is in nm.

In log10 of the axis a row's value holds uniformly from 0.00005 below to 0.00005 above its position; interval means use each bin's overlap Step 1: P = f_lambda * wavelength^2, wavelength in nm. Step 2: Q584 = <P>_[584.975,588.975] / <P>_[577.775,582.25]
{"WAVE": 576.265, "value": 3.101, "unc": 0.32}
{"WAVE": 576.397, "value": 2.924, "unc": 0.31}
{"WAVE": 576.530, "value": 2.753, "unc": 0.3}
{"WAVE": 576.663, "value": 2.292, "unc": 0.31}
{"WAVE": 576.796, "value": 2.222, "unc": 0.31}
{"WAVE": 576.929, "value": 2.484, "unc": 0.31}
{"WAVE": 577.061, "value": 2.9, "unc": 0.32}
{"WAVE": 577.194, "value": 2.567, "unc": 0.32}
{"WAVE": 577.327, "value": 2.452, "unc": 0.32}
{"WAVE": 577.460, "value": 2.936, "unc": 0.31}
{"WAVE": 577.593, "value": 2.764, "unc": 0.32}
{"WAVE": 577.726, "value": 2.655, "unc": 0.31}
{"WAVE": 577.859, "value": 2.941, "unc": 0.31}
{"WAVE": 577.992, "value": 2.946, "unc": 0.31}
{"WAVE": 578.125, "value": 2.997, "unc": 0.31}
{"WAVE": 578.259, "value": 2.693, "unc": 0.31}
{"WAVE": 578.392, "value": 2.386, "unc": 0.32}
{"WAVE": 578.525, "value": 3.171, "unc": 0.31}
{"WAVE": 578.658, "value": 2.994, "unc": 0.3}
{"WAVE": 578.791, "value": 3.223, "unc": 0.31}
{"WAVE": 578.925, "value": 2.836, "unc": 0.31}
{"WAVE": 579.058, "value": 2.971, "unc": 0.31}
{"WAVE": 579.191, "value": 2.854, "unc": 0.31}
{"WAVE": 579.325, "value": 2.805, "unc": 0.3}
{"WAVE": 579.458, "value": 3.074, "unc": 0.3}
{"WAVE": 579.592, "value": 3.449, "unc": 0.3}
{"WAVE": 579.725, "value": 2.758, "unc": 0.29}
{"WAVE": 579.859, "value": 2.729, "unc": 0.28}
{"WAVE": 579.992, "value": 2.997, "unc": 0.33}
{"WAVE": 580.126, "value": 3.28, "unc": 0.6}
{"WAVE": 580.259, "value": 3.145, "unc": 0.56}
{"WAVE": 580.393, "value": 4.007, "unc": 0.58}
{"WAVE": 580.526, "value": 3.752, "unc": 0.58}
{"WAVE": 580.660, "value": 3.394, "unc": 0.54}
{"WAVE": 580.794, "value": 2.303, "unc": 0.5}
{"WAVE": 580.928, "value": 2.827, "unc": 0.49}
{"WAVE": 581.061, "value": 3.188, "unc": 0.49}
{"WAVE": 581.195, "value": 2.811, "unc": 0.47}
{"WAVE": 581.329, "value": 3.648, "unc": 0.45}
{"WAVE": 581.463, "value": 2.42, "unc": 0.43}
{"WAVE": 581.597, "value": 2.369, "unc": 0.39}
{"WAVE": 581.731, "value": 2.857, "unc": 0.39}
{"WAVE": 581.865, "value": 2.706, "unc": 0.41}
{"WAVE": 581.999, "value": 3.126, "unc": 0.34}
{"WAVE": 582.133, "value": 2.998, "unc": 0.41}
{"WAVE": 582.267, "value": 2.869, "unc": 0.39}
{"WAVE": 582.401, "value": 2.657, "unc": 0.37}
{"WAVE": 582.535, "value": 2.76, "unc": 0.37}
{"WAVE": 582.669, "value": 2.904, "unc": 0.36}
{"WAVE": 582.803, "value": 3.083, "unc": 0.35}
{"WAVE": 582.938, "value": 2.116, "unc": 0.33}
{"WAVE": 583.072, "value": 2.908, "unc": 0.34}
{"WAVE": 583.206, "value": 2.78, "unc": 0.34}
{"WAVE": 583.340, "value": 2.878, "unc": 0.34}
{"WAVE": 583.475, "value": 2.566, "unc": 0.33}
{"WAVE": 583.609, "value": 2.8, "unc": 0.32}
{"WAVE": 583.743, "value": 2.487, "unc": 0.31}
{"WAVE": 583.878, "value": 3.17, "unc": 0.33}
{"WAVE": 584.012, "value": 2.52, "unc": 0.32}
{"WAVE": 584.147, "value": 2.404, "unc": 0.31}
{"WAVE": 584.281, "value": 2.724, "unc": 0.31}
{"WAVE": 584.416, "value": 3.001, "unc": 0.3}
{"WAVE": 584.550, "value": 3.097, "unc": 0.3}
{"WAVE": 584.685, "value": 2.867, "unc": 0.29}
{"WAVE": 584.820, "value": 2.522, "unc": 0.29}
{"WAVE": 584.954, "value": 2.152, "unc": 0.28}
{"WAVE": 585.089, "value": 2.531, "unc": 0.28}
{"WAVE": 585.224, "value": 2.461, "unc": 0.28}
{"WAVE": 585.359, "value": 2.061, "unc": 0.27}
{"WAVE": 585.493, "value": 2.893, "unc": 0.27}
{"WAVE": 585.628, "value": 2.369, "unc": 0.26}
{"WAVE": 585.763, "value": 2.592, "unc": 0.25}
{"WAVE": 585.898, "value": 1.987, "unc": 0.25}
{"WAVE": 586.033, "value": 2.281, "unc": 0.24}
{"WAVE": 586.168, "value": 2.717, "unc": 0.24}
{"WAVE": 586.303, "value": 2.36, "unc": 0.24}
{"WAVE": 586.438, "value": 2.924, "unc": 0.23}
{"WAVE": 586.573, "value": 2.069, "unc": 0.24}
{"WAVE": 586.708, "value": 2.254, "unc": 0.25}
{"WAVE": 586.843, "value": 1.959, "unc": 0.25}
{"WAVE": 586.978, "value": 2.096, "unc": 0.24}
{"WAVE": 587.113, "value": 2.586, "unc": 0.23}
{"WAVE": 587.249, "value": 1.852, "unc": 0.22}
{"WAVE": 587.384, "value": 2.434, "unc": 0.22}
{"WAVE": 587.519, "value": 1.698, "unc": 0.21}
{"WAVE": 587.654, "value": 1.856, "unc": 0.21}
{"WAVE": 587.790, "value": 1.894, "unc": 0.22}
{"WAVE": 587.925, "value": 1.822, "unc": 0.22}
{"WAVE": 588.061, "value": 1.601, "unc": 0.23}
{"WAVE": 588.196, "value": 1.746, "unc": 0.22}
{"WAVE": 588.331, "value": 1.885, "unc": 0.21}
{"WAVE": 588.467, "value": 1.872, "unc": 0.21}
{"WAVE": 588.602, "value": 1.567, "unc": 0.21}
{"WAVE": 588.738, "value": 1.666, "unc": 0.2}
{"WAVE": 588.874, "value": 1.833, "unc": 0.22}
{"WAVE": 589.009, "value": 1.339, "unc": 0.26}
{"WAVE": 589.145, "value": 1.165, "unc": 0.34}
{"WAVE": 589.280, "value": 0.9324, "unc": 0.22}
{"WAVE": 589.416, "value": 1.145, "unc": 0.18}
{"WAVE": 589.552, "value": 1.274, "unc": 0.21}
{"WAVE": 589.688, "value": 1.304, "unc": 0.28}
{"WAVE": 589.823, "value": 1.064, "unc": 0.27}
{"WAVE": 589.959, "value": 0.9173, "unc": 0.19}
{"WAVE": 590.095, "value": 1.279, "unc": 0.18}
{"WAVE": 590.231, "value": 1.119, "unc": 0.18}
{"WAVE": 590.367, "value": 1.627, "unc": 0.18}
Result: 0.7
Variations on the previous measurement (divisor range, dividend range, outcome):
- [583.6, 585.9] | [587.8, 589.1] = 0.66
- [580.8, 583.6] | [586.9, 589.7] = 0.62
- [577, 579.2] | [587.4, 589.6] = 0.58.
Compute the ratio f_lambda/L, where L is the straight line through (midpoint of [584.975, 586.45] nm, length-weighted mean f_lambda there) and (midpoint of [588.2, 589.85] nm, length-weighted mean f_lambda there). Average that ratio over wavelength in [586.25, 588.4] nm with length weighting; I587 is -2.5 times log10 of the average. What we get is -0.056 mag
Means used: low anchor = 2.44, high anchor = 1.44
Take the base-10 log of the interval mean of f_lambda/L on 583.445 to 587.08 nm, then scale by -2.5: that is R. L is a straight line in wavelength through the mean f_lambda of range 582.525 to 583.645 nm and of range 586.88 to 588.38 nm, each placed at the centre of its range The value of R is -0.06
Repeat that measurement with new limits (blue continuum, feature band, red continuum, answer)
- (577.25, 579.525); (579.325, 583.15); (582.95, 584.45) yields -0.07 mag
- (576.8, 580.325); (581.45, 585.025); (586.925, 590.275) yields -0.20 mag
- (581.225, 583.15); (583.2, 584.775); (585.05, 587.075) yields -0.07 mag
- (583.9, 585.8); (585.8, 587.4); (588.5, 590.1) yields -0.10 mag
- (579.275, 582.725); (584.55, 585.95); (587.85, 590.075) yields -0.15 mag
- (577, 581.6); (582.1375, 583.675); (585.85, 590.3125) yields -0.12 mag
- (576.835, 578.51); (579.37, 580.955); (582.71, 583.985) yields -0.15 mag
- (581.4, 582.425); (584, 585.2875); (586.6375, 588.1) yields -0.11 mag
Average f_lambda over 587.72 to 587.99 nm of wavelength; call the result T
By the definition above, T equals 1.86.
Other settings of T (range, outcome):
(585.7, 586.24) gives 2.39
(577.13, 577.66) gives 2.68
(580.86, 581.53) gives 2.98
